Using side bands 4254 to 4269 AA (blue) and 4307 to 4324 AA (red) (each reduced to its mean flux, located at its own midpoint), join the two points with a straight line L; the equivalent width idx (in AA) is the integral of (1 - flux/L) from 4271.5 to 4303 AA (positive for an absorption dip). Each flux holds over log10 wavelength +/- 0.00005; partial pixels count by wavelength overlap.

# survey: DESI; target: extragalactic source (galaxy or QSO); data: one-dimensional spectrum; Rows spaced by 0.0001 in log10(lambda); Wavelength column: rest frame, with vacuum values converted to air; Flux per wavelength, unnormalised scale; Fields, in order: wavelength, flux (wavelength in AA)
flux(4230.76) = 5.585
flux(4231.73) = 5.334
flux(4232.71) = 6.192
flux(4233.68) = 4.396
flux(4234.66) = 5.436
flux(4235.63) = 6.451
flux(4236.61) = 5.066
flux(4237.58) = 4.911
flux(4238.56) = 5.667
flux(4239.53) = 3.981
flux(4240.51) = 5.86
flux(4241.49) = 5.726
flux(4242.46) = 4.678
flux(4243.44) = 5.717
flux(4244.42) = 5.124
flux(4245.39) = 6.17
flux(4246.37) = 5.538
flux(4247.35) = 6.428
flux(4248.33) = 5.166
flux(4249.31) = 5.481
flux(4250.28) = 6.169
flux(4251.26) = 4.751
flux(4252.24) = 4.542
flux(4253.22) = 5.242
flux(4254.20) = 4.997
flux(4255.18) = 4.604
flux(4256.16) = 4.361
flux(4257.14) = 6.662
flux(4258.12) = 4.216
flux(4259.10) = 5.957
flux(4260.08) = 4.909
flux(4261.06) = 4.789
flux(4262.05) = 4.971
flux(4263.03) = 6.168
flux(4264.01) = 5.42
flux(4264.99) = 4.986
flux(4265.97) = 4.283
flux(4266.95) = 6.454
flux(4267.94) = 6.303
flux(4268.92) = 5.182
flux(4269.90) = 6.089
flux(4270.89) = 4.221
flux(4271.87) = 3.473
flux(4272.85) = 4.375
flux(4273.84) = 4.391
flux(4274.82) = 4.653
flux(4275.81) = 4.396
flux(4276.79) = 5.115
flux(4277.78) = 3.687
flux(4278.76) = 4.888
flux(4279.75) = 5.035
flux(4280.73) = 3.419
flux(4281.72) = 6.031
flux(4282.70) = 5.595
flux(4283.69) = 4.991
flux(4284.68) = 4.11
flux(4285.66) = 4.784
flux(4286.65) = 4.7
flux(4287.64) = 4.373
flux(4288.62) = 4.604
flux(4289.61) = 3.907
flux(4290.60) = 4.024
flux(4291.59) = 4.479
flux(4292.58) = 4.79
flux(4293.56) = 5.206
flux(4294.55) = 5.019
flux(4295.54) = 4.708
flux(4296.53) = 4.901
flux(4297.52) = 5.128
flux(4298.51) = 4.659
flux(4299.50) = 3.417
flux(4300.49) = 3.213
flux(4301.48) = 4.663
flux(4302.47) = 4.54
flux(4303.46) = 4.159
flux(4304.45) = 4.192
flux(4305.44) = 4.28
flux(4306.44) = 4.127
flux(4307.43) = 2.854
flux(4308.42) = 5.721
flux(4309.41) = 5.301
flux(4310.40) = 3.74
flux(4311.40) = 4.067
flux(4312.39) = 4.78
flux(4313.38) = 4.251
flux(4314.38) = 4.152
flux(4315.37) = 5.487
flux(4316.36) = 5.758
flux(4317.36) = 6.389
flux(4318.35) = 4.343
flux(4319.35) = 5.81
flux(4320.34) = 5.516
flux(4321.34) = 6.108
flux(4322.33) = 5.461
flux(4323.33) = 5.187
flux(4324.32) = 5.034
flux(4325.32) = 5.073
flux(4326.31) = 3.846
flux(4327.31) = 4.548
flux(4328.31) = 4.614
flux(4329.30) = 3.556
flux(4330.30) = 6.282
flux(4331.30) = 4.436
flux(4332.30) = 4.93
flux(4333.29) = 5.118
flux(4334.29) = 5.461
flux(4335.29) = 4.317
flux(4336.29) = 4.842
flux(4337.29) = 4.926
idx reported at 3.69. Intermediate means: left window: 5.27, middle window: 4.54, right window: 5.01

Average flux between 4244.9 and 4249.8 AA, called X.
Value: 5.77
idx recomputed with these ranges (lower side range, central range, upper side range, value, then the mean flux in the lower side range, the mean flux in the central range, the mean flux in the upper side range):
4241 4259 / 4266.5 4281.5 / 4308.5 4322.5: 1.3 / 5.32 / 4.79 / 5.09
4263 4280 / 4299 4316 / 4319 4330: 2.3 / 4.92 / 4.3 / 4.99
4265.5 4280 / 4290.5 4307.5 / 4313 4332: 1.9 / 4.83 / 4.4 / 5.05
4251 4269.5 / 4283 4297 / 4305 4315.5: 0.3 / 5.21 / 4.63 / 4.39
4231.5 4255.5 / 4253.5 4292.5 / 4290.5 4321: 1.2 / 5.35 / 4.86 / 4.65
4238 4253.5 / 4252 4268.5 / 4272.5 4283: -0.6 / 5.39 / 5.24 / 4.68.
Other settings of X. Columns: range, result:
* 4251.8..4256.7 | 4.77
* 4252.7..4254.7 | 5.1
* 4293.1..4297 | 4.95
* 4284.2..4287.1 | 4.54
